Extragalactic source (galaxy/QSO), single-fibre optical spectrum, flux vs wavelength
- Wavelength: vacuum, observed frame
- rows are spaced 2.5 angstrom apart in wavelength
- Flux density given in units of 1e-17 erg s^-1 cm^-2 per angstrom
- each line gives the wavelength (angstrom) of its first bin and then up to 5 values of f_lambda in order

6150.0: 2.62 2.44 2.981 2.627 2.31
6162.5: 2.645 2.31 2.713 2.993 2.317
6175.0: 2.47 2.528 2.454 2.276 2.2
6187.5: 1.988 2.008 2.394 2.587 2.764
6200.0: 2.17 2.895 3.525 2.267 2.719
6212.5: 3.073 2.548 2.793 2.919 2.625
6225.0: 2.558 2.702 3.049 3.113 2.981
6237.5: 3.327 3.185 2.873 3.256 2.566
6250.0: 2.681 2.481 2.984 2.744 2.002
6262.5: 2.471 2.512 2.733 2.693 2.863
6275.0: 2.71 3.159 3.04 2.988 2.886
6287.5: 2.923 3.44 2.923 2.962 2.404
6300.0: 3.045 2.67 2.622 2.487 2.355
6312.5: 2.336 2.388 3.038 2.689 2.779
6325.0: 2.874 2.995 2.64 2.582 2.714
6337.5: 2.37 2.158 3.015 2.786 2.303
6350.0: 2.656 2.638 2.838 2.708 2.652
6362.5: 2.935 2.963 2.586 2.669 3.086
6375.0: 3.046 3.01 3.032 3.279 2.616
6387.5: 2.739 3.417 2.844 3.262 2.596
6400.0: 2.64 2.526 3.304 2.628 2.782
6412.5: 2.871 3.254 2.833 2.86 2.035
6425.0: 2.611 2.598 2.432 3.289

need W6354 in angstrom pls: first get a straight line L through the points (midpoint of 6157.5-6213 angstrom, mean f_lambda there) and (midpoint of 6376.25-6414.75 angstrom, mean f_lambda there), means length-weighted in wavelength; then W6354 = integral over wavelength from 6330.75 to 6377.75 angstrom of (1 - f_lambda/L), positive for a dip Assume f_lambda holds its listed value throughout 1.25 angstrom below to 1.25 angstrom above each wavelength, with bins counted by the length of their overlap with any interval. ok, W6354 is 2.0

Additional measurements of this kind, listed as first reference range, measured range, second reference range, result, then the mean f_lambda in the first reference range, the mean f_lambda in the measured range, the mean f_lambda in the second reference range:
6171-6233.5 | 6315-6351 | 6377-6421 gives 1.7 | 2.6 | 2.68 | 2.91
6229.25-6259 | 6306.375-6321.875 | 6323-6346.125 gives 1.0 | 2.93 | 2.56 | 2.68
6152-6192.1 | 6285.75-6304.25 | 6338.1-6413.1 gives -1.6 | 2.45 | 2.9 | 2.82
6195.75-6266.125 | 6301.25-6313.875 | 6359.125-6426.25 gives 1.4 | 2.78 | 2.49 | 2.86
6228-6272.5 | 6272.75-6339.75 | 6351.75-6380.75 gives 1.5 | 2.8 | 2.76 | 2.85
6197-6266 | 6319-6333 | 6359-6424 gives 0.3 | 2.78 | 2.77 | 2.86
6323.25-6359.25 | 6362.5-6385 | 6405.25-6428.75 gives -2.0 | 2.66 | 2.94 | 2.74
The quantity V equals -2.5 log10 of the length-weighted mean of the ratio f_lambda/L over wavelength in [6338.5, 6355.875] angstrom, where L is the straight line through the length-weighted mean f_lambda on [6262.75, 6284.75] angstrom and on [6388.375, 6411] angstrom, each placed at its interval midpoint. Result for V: 0.096 mag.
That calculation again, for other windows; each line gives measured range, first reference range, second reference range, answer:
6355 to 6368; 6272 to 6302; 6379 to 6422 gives 0.05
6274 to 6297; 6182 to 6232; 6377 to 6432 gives -0.11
